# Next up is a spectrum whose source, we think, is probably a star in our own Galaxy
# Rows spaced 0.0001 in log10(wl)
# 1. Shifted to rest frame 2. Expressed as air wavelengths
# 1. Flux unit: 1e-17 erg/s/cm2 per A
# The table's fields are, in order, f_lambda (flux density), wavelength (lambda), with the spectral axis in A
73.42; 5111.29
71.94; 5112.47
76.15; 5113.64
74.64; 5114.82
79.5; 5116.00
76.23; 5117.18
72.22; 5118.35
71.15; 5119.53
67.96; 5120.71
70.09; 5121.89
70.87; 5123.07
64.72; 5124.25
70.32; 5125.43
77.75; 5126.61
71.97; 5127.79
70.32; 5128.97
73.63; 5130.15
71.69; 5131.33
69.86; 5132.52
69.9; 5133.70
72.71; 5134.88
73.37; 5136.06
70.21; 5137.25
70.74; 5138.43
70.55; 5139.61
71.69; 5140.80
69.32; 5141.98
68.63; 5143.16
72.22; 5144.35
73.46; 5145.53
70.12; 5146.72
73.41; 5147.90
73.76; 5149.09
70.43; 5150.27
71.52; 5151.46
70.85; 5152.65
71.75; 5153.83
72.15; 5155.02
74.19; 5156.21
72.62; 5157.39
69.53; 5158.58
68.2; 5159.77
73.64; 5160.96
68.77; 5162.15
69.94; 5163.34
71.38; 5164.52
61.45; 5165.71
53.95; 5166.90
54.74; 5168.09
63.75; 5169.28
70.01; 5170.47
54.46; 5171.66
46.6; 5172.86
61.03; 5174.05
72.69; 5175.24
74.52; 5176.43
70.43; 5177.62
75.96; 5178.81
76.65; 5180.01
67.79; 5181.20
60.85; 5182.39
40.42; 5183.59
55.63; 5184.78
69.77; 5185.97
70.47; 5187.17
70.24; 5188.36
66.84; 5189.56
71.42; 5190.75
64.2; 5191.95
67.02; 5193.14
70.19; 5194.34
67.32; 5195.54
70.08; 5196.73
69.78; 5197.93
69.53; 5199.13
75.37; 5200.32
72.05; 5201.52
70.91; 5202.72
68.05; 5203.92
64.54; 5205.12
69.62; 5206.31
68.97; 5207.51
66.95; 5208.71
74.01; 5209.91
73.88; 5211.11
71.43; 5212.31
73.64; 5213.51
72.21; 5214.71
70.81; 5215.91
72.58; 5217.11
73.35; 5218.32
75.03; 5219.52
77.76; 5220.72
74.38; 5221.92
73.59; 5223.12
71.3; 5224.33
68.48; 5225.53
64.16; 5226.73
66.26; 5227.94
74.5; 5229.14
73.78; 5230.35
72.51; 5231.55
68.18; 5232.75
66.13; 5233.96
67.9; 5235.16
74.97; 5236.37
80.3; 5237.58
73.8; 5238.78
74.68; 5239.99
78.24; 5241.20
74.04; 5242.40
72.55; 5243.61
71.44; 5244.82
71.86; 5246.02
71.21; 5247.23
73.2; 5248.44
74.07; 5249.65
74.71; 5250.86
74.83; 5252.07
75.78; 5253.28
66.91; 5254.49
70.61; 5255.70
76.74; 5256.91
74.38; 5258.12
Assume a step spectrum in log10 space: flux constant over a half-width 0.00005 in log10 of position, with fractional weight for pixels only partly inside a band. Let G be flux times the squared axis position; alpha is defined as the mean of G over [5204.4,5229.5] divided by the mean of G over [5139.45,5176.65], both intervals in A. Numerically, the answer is 1.07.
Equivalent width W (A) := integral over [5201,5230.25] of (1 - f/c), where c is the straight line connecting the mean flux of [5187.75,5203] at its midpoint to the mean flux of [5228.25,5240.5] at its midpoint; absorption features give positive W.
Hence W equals 0.0 A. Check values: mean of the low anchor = 69.6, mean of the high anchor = 72.5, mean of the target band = 71.2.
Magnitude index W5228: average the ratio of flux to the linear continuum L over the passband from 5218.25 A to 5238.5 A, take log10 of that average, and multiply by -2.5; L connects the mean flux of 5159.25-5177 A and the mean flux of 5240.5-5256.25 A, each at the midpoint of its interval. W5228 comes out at -0.02 mag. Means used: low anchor 64.3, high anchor 73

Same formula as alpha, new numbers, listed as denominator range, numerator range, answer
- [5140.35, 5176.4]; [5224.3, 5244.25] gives 1.09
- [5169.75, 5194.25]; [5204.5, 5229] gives 1.10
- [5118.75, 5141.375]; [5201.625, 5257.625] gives 1.05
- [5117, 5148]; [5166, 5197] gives 0.93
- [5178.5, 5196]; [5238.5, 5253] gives 1.14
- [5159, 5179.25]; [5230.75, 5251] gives 1.15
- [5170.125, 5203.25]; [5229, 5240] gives 1.10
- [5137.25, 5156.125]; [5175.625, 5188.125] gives 0.94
